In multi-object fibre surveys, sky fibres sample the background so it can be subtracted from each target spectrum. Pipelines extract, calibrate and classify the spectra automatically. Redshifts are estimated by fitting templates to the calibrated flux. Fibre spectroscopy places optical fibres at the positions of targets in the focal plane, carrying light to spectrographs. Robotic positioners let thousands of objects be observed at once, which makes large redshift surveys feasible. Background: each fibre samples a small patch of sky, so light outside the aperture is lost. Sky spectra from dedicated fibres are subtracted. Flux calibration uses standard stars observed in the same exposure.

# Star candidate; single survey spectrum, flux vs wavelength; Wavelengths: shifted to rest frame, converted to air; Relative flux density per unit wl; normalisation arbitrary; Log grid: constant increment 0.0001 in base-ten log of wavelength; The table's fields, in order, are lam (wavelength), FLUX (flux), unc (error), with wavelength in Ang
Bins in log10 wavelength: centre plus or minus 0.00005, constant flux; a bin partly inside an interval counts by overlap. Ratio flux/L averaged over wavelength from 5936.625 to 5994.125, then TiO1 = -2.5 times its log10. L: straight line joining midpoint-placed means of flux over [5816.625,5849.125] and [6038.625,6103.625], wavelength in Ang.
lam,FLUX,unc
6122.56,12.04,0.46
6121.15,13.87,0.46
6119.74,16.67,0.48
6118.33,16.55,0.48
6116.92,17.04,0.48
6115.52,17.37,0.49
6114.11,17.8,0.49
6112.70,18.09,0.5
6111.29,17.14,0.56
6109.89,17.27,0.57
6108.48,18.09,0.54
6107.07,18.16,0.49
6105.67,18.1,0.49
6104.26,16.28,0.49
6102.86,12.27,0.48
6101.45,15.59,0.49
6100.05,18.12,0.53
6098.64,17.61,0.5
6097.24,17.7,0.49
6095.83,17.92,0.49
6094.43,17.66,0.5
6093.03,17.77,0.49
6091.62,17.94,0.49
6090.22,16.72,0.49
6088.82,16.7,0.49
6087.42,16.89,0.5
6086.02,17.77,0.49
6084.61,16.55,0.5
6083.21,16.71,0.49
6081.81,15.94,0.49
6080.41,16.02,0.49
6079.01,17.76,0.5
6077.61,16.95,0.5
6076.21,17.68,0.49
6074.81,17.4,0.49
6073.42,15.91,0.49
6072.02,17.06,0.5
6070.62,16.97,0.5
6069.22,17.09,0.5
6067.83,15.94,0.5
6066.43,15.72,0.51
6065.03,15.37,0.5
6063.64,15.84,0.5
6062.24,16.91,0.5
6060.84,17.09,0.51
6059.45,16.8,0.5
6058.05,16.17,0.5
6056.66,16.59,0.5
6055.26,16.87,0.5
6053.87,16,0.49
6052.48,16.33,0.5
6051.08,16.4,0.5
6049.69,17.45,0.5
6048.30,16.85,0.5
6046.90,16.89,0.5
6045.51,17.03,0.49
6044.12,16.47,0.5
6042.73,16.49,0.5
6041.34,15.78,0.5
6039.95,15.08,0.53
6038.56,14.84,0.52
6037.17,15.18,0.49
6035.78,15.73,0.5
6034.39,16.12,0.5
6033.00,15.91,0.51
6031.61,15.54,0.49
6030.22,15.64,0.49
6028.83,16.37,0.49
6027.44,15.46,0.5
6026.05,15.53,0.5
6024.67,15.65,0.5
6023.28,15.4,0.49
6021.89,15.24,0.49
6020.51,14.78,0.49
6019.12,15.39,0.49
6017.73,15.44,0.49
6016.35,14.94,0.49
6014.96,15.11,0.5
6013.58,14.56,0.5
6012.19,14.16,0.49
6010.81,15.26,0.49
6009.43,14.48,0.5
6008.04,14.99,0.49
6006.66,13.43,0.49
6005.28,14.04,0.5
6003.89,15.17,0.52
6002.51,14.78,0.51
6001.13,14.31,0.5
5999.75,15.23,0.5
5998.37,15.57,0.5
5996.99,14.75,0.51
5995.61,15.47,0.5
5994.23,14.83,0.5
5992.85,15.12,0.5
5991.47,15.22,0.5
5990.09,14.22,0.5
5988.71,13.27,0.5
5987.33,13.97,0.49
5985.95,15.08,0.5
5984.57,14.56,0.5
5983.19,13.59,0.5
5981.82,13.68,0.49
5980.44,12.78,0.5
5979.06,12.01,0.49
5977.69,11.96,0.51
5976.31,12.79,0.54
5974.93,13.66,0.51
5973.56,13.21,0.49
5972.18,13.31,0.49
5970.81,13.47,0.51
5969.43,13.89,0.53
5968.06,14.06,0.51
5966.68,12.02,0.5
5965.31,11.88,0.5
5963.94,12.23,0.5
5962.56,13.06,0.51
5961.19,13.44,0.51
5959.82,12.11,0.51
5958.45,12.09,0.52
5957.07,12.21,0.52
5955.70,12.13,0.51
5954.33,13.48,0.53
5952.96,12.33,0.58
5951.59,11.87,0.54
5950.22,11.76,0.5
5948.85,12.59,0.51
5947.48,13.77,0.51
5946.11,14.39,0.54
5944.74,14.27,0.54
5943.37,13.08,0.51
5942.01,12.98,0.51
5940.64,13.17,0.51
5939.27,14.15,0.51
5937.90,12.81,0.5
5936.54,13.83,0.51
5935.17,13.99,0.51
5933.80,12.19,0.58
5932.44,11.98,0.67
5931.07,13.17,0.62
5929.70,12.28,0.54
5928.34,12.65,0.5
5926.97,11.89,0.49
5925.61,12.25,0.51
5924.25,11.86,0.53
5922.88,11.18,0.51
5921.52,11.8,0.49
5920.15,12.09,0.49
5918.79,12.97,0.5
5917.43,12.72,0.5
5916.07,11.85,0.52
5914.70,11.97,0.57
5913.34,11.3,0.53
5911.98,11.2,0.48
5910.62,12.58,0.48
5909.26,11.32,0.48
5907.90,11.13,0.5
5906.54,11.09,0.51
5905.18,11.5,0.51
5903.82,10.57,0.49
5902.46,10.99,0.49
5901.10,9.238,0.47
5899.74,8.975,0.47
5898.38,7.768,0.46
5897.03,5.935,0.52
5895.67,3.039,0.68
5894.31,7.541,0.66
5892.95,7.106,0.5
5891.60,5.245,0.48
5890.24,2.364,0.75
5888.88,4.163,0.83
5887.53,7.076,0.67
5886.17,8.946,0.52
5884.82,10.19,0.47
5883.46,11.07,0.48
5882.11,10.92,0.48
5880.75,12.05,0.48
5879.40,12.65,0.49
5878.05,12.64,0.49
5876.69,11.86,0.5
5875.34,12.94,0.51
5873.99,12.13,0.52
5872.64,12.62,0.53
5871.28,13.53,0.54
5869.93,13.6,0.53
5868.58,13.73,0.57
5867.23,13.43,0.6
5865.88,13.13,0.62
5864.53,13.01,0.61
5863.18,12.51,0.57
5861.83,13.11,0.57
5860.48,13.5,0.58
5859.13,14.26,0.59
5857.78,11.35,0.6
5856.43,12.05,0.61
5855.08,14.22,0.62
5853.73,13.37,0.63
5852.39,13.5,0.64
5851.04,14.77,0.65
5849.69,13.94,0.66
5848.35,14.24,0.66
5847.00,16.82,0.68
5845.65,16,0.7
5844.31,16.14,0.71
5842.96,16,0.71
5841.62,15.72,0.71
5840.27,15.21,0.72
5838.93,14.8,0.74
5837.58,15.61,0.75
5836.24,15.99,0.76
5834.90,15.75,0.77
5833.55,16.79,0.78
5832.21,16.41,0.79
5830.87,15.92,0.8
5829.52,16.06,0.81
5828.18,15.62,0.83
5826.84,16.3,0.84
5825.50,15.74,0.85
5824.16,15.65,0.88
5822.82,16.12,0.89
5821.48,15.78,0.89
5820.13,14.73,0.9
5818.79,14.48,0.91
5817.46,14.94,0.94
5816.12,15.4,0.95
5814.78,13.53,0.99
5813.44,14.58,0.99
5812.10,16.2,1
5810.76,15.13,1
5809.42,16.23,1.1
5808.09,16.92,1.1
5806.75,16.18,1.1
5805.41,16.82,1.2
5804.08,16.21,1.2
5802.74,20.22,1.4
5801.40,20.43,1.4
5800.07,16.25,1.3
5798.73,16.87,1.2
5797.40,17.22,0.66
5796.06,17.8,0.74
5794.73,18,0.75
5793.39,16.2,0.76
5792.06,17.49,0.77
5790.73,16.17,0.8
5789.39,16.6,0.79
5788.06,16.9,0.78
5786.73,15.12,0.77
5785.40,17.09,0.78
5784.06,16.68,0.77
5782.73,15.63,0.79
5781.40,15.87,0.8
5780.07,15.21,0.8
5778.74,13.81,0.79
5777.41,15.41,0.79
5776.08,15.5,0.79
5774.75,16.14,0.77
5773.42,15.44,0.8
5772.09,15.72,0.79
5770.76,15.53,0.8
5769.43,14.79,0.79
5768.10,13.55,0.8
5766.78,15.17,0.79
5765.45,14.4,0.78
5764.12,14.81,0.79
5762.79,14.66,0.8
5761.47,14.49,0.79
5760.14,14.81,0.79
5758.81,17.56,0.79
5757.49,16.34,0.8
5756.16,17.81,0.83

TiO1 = 0.22 mag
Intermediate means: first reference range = 15.7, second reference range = 16.7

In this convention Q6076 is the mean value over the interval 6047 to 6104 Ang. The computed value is 16.7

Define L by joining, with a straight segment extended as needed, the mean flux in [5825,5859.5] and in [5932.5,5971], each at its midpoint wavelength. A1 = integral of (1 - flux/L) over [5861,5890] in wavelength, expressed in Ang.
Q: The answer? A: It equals 5.9 Ang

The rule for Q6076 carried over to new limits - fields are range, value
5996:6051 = 15.4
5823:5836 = 16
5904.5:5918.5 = 11.7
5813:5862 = 15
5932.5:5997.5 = 13.3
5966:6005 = 14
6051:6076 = 16.5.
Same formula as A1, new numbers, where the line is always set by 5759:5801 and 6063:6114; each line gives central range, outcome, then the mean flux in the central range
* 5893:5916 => 9.2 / 9.74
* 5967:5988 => 3.9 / 13.4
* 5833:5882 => 6.6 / 13.9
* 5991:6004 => 1.2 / 15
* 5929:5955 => 5.3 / 13.1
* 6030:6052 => 0.9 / 16.1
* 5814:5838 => 0.6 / 15.6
